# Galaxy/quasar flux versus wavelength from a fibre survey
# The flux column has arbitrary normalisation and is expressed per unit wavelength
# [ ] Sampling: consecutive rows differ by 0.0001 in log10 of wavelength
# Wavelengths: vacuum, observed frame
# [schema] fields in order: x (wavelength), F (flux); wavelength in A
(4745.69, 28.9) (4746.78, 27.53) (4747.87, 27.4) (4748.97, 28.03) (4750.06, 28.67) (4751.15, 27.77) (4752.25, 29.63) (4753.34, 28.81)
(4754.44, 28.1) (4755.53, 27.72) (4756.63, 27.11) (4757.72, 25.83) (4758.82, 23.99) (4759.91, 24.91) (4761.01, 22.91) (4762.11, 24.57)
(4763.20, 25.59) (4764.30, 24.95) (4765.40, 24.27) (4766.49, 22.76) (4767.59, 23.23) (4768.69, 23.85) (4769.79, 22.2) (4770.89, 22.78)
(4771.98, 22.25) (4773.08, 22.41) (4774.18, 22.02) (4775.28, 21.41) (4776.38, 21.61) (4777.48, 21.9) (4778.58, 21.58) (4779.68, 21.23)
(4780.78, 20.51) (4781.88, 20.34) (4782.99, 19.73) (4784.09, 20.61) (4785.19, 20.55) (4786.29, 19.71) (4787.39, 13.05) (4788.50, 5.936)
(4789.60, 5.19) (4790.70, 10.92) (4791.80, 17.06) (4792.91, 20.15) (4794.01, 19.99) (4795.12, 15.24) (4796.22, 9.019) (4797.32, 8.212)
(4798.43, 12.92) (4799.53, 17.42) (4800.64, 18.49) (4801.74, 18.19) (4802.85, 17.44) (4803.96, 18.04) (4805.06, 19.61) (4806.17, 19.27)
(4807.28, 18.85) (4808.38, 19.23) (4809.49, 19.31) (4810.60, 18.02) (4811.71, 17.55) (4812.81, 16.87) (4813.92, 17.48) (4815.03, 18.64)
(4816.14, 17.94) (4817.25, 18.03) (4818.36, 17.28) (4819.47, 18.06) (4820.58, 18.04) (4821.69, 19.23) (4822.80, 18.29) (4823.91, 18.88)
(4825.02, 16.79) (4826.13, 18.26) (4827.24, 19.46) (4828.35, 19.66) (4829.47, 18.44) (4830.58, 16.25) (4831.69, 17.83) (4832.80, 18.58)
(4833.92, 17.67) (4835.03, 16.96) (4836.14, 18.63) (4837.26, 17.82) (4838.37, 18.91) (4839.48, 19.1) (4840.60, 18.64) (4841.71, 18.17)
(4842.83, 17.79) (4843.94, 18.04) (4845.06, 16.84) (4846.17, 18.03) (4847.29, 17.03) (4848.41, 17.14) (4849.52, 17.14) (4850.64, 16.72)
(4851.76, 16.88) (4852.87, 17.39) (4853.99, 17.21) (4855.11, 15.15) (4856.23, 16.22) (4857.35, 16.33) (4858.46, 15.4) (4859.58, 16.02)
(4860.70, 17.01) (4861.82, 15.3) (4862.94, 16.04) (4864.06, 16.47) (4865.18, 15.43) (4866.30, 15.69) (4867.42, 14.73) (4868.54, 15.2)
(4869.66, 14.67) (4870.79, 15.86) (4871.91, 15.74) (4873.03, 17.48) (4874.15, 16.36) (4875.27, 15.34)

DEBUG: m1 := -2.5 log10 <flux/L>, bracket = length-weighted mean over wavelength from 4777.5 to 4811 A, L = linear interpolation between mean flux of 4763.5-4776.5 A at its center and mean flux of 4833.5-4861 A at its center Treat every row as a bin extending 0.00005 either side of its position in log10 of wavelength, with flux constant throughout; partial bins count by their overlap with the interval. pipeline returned 0.24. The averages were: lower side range 22.9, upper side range 17.3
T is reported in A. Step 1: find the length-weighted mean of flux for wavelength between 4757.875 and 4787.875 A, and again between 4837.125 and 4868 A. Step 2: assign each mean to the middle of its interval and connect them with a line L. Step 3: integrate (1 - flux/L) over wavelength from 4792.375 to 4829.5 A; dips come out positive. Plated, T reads 3.71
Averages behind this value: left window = 22.1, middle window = 17.6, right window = 16.9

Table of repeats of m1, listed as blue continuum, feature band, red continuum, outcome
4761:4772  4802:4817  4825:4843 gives 0.11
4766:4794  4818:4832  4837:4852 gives 0.00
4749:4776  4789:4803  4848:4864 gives 0.44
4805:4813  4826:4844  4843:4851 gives -0.03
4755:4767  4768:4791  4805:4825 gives 0.19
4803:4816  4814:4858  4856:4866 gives -0.04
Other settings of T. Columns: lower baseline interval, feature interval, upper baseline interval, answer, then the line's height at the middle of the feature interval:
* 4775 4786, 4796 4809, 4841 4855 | 2.0 A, 19.7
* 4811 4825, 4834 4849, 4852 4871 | -0.9 A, 16.9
